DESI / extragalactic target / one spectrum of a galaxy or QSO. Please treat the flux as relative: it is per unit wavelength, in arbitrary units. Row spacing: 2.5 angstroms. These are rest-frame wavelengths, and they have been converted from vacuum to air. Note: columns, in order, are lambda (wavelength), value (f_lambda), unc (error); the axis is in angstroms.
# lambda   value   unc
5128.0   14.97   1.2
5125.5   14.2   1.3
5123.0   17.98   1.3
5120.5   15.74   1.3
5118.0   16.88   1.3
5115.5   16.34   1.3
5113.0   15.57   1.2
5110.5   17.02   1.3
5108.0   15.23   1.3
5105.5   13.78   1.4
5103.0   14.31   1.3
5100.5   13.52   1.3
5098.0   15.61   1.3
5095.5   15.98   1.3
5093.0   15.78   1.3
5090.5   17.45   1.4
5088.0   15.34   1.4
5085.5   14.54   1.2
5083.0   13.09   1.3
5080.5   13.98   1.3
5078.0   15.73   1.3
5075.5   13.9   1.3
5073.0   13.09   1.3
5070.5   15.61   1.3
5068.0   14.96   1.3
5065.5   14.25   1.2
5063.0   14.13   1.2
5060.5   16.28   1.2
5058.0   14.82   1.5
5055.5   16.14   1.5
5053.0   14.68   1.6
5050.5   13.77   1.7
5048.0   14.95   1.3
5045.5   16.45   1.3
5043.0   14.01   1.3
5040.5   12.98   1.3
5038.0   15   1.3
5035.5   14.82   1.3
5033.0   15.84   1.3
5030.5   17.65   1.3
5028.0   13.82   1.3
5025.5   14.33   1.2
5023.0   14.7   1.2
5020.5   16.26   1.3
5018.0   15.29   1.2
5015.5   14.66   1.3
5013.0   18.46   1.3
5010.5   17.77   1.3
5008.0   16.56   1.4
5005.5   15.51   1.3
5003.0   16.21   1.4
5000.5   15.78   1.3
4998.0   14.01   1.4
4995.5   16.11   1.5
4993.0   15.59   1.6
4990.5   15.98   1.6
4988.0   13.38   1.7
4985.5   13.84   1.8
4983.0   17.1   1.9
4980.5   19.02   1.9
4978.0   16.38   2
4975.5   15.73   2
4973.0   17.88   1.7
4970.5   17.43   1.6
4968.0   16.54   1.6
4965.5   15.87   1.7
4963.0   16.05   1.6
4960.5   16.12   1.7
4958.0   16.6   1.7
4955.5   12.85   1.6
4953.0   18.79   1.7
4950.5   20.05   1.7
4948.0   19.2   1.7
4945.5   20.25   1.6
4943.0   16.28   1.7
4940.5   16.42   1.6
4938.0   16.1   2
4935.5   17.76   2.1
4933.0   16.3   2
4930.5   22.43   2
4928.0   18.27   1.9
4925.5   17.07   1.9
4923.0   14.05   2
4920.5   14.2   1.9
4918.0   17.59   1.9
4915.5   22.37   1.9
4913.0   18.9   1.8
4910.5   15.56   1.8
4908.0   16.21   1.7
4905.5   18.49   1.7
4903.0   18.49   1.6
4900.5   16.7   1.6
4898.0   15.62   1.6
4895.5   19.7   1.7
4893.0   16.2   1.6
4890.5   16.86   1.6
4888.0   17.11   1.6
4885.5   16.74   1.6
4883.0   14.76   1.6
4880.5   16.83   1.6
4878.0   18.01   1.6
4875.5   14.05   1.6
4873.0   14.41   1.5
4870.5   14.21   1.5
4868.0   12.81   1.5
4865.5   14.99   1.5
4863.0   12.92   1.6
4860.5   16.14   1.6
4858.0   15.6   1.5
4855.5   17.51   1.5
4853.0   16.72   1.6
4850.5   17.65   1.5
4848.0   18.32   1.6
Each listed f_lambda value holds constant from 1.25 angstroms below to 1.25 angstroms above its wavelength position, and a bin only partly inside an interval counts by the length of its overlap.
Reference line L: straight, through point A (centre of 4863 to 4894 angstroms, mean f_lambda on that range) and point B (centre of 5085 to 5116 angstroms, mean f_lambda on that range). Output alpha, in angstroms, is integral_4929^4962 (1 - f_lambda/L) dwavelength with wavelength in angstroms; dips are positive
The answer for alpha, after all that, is -4.6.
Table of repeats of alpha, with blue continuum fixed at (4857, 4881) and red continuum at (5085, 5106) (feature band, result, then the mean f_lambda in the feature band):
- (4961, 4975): -1.5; 16.7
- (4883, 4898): -2.0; 17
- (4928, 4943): -2.7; 17.7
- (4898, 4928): -4.5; 17.2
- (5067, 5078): 0.5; 14.5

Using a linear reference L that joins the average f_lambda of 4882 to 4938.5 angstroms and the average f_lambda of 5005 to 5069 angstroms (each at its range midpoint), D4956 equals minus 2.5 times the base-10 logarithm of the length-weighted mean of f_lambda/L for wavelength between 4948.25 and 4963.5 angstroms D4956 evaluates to -0.022 mag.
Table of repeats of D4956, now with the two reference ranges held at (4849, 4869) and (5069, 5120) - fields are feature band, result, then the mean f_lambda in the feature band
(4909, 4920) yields -0.18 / 18.3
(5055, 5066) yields 0.01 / 15.1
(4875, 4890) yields -0.06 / 16.4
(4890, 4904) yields -0.11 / 17.3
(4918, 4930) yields -0.07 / 16.5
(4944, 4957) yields -0.18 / 18.2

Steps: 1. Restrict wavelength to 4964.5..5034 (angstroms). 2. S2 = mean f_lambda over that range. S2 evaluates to 16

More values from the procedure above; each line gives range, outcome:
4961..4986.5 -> 16.6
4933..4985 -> 17.1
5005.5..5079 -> 15.2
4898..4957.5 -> 17.5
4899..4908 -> 17.6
